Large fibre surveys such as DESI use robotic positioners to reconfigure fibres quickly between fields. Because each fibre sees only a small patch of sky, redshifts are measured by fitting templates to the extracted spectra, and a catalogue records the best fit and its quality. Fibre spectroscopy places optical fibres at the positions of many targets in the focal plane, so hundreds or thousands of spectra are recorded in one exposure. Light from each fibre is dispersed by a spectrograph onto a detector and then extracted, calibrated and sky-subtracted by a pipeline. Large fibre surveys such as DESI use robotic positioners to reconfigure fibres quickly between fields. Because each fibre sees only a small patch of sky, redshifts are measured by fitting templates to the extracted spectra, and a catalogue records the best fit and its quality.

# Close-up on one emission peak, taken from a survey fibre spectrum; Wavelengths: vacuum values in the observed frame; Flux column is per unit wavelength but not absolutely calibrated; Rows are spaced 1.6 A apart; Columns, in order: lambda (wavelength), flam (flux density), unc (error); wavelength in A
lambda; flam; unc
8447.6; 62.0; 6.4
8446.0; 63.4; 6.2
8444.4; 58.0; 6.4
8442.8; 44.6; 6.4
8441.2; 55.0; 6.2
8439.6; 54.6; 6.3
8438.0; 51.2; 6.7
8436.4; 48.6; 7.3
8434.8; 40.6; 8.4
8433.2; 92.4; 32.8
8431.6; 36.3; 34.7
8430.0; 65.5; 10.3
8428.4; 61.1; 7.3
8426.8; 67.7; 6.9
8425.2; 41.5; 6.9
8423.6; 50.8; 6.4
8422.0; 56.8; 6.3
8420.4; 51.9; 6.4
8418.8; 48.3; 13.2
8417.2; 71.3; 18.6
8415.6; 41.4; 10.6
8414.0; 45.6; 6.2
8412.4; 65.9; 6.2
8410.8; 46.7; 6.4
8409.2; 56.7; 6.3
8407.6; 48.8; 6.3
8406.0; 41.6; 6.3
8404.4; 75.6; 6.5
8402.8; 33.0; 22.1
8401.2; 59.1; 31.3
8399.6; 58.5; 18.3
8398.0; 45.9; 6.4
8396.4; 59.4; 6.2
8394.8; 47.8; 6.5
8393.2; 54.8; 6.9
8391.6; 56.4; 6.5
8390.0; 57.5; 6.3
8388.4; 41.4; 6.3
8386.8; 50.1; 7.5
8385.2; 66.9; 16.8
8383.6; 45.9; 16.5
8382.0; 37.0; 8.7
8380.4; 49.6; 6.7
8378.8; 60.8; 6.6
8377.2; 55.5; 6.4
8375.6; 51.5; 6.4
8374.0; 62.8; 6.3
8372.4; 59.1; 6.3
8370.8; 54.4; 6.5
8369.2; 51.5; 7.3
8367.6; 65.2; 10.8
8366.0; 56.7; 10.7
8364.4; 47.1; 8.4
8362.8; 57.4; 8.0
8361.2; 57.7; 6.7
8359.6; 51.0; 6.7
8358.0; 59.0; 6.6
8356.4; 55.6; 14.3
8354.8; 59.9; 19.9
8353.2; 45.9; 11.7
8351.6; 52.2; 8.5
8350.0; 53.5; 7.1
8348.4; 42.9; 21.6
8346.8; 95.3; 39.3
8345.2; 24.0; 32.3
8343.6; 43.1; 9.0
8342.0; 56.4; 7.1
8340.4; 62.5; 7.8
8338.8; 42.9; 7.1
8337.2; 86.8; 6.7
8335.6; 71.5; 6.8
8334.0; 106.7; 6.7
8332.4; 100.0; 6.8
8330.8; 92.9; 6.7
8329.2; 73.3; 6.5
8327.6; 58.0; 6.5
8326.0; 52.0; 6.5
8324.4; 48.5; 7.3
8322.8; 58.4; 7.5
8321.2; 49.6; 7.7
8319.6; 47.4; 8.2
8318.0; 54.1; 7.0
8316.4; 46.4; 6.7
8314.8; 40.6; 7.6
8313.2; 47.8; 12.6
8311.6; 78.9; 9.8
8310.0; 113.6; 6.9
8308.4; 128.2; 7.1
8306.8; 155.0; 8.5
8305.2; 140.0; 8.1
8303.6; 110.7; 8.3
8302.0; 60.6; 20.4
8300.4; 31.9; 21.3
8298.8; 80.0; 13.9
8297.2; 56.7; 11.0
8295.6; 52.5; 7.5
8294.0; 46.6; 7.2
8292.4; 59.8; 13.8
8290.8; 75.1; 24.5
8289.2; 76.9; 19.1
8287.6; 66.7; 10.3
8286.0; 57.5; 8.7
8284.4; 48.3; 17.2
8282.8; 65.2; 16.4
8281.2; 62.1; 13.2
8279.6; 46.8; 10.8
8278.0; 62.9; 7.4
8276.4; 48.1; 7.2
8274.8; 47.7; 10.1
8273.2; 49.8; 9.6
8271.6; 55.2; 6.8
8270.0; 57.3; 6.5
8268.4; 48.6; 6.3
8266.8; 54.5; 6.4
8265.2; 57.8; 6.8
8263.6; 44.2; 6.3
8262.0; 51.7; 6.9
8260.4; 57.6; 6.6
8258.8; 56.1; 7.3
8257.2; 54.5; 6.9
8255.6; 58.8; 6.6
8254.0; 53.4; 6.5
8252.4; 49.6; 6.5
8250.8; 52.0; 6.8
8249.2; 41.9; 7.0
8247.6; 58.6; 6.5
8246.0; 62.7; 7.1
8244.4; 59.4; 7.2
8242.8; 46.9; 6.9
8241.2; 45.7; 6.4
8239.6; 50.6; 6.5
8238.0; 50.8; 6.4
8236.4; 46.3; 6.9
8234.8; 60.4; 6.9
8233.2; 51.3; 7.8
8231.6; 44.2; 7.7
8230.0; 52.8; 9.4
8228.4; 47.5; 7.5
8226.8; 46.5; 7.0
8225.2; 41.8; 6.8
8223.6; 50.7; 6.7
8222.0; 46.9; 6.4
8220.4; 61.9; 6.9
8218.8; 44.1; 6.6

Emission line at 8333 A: [N II]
